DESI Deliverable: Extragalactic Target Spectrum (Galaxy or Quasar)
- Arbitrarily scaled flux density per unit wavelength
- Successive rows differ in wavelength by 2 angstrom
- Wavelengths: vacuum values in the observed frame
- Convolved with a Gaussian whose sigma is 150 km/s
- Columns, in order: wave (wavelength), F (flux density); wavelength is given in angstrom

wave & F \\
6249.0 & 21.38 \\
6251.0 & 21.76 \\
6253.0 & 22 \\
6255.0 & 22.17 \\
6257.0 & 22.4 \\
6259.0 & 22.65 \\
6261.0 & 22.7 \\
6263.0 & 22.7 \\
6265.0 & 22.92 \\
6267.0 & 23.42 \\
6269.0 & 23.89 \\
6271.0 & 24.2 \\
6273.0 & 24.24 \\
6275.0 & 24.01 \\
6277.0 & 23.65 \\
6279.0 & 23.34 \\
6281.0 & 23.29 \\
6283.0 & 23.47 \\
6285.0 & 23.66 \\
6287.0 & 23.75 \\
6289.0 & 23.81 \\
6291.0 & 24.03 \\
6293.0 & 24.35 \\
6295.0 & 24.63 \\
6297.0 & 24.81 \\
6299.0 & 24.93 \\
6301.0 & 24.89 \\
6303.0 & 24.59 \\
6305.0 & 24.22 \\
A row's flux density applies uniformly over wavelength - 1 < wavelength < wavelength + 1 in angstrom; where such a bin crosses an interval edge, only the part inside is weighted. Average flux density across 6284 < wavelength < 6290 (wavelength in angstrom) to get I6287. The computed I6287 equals 23.7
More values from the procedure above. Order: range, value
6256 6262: 22.6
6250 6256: 22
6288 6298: 24.3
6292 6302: 24.7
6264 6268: 23.2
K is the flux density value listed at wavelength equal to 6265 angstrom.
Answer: 22.92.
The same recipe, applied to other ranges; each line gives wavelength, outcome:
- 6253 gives 22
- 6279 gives 23.34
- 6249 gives 21.38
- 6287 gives 23.75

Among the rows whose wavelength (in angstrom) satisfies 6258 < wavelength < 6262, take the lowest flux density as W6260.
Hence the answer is 22.65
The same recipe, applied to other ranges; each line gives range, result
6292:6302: 24.35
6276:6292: 23.29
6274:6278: 23.65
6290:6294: 24.03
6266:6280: 23.34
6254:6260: 22.17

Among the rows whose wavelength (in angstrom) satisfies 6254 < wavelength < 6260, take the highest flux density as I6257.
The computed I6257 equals 22.65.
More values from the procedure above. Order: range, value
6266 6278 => 24.24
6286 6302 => 24.93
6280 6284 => 23.47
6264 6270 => 23.89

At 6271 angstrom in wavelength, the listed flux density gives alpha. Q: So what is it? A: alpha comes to 24.2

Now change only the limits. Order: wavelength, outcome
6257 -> 22.4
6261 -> 22.7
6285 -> 23.66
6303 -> 24.59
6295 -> 24.63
